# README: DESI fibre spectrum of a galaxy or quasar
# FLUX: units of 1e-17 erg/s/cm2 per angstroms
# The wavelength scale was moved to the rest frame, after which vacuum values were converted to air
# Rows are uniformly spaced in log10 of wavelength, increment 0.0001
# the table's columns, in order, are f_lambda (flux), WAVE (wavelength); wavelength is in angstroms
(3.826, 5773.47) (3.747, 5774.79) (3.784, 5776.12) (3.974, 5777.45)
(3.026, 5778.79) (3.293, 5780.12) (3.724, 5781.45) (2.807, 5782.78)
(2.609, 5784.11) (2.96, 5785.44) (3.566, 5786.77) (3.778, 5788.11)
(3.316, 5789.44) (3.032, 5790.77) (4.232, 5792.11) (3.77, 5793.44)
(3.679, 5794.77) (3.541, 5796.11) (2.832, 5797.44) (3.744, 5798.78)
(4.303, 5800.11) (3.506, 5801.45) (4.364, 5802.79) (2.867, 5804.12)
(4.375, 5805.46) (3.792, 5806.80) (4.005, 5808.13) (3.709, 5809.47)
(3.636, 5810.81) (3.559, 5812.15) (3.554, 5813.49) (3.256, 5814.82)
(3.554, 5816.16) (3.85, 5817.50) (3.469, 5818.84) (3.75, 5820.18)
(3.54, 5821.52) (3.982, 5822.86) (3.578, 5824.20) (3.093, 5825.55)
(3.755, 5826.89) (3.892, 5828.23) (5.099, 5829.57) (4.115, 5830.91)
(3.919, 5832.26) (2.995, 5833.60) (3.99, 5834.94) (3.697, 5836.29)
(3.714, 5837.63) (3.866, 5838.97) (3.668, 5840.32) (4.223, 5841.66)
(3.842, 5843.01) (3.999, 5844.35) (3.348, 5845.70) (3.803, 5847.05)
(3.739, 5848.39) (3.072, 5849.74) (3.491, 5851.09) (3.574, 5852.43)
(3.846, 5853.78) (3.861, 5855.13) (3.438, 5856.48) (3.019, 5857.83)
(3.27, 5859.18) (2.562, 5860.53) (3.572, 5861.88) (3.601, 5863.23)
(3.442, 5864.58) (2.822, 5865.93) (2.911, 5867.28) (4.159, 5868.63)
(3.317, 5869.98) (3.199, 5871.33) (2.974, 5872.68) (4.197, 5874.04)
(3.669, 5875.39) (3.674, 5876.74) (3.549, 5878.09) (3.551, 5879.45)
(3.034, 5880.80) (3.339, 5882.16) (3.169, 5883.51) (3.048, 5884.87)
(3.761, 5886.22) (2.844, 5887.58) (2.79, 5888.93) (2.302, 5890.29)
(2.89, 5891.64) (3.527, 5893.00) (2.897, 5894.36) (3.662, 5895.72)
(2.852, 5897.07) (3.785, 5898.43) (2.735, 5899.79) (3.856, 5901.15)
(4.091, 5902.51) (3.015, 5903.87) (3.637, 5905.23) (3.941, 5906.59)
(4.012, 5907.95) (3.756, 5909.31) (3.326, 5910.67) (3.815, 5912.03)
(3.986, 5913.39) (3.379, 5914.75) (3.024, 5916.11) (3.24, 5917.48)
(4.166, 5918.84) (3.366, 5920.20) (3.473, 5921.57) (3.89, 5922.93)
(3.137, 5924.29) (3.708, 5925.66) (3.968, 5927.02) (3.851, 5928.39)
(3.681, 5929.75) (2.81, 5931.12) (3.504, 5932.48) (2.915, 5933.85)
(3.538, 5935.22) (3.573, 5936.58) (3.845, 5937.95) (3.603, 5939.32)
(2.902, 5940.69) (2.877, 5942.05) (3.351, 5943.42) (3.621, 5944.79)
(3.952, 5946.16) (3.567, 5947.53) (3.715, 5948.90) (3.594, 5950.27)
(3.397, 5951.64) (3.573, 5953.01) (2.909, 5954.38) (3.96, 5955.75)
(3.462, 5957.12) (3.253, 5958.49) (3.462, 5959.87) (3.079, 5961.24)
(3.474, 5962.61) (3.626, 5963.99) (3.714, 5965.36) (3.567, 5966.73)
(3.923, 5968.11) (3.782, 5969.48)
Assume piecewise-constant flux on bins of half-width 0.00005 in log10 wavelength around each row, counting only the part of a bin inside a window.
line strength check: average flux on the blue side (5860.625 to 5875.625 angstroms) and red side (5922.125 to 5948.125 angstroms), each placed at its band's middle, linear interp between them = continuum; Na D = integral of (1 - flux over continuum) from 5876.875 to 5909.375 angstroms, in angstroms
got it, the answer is 1.0 angstroms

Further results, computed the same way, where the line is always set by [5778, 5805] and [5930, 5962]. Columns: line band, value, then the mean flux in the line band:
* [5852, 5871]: 0.3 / 3.38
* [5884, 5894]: 1.2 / 3.02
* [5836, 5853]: -1.3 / 3.7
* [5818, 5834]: -1.5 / 3.78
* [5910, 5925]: -0.5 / 3.53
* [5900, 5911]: -0.8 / 3.67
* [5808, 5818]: -0.5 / 3.62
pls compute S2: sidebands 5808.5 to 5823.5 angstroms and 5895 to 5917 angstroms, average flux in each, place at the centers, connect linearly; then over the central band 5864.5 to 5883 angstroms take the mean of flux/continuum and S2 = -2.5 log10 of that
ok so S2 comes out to 0.051 mag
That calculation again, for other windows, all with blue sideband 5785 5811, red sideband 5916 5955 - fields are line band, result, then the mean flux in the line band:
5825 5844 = -0.07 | 3.86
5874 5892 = 0.10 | 3.25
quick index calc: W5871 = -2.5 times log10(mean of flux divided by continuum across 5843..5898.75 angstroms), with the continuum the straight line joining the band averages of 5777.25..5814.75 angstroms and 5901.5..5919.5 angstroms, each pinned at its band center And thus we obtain 0.08 mag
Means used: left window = 3.55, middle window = 3.36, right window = 3.65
